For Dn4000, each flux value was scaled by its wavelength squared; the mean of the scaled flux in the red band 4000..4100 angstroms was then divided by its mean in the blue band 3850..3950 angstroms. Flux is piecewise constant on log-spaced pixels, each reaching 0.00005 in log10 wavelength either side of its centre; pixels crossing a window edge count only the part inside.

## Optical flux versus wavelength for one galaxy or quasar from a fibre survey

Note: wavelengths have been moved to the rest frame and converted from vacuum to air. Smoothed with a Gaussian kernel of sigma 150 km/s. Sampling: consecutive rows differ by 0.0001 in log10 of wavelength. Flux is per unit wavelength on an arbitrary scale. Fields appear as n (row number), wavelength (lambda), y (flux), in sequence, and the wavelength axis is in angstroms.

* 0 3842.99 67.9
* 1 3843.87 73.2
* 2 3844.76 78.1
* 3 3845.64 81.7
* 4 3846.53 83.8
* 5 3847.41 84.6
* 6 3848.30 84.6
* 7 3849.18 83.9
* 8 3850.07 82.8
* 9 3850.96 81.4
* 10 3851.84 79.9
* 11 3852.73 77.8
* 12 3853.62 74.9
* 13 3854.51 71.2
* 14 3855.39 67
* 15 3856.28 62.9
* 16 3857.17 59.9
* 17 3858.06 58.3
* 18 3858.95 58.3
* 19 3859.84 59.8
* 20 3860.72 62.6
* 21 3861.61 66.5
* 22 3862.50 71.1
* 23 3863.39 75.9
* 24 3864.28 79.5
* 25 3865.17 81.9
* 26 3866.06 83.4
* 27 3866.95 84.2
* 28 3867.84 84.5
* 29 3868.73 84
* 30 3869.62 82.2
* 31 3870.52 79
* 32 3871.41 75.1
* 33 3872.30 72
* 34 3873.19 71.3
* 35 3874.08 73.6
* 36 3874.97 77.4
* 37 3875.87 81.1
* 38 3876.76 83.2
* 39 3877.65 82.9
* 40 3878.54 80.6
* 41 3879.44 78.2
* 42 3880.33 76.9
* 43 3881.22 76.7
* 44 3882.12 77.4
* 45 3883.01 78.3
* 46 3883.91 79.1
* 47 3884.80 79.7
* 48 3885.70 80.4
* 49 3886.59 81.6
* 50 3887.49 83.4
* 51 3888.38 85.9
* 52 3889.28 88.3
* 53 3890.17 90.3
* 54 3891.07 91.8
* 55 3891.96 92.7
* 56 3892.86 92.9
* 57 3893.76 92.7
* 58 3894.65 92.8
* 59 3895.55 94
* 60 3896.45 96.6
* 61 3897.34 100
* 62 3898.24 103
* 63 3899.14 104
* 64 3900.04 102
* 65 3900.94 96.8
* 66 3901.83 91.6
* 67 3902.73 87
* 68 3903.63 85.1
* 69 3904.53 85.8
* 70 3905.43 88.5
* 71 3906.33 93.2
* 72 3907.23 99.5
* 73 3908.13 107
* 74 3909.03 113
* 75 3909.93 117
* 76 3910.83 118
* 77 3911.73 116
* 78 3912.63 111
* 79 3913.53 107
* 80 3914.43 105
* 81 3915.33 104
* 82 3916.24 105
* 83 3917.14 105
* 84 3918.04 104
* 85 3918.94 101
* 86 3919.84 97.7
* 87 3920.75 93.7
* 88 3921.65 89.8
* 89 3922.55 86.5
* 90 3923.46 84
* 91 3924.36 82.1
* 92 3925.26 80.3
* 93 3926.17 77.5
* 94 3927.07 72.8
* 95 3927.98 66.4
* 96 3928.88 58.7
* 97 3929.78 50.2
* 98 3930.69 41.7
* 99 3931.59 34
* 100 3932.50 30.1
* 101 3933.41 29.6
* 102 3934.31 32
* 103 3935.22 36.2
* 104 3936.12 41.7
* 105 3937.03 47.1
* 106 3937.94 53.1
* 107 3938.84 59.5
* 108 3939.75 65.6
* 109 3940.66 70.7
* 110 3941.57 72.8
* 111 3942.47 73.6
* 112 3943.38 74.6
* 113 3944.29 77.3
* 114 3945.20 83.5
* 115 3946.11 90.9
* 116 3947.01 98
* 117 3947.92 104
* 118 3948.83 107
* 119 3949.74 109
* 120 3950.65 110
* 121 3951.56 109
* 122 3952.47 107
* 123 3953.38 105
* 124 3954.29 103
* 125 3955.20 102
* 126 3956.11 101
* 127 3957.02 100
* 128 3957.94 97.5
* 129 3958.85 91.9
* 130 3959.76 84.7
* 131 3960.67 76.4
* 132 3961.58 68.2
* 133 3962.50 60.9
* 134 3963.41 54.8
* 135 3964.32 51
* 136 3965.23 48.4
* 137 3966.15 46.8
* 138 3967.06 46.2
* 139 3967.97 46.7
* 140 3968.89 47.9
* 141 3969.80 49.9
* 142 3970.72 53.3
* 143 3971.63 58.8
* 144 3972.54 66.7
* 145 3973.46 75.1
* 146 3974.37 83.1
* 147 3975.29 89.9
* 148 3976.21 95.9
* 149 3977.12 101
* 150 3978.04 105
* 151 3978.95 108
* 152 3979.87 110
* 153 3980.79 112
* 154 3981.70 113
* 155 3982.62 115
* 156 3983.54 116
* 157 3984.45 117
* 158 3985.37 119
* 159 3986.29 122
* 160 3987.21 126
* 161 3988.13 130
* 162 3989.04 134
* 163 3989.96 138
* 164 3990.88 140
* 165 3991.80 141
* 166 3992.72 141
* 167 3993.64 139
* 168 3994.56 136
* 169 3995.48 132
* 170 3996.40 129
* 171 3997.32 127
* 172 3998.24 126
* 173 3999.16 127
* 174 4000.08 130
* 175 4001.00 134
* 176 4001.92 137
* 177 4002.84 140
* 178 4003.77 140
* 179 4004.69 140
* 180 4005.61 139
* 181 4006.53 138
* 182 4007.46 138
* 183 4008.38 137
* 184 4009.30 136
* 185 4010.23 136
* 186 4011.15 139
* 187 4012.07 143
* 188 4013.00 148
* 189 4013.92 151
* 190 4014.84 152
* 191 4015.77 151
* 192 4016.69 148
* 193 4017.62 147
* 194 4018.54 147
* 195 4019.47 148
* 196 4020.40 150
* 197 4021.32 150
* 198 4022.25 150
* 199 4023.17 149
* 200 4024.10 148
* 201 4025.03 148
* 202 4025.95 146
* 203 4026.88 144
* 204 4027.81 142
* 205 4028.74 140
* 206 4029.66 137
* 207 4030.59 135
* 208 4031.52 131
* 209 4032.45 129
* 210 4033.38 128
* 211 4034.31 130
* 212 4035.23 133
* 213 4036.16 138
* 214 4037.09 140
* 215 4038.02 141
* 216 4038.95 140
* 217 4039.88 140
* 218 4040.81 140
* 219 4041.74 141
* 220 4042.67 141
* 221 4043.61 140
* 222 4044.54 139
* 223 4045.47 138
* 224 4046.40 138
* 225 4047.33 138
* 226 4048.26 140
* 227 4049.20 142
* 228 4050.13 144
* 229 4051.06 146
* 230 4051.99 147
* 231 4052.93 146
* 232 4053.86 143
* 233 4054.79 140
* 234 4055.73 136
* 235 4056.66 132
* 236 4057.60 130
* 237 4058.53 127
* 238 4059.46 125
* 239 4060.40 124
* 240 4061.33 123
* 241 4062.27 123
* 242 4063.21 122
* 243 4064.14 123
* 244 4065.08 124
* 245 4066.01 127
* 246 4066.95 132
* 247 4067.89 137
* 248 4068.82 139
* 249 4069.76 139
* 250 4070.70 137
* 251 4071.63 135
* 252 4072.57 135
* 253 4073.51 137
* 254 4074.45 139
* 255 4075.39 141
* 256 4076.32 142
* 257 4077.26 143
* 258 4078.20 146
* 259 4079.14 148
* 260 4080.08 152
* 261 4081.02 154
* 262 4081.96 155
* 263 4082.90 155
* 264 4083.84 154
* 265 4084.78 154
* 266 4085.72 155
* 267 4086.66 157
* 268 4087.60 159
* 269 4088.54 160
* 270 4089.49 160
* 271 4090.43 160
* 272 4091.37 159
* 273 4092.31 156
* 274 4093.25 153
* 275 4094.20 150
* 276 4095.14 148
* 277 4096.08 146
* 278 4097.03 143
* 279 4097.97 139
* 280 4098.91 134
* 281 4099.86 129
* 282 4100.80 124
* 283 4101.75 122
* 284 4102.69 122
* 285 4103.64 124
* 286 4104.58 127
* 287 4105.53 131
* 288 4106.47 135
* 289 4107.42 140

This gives 1.9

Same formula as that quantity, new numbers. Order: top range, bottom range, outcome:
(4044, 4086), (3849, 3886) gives 2.03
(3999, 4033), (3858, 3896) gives 1.91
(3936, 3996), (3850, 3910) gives 1.16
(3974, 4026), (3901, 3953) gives 1.65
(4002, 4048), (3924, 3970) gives 2.06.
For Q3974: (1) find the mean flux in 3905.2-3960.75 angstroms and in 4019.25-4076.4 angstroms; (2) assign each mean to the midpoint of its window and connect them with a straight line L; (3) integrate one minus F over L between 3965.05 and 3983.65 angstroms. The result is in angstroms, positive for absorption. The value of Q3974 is 4.31 angstroms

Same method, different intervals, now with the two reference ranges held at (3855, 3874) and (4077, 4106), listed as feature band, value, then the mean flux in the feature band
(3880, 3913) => -4.1 angstroms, 93.3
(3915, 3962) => 8.1 angstroms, 79.7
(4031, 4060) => -1.5 angstroms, 137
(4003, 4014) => -2.0 angstroms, 140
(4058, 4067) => 0.8 angstroms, 125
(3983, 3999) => -2.4 angstroms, 130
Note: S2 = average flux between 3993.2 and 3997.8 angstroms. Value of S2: 133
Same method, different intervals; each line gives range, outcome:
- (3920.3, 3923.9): 88.5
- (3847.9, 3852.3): 82.5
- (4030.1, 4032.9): 131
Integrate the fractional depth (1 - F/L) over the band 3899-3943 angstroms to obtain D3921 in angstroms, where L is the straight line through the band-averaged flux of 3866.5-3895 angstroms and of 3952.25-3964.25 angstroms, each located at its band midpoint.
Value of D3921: 1.9 angstroms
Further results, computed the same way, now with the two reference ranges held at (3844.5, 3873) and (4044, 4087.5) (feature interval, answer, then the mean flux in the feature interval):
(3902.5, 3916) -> -1.7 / 103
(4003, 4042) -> -4.9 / 142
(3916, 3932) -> 2.7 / 79.3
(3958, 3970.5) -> 5.5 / 60.6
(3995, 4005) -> -1.2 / 133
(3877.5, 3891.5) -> 0.2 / 81.9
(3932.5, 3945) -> 5.5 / 56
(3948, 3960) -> 0.3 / 102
